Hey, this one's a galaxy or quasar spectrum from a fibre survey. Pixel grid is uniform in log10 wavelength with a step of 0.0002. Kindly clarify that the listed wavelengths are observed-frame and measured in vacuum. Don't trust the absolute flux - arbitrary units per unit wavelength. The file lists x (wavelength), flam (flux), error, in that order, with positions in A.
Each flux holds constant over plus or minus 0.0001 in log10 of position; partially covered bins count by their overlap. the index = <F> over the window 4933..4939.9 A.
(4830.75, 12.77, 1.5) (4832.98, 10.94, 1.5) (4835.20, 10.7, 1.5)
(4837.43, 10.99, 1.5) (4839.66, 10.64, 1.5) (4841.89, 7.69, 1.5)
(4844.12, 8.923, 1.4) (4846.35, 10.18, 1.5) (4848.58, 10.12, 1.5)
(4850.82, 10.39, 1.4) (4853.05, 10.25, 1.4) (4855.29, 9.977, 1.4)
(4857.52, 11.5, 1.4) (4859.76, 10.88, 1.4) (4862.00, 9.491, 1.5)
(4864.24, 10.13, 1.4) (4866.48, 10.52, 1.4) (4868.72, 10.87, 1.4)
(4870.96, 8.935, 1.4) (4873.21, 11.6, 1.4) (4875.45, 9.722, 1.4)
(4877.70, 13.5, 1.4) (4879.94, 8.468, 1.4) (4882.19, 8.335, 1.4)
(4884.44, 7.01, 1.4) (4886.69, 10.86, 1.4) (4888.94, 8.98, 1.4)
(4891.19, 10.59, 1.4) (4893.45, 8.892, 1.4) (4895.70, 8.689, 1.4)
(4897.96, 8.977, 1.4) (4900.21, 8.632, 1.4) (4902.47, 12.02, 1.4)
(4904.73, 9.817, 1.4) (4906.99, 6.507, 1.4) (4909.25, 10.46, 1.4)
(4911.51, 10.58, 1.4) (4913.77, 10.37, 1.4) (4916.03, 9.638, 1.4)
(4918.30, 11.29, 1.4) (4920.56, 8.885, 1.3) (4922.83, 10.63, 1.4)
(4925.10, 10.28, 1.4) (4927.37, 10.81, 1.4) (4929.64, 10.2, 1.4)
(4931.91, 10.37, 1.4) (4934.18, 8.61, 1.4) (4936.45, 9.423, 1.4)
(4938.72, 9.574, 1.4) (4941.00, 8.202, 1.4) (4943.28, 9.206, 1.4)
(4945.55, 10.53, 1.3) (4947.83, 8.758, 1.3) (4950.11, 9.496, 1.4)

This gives 9.21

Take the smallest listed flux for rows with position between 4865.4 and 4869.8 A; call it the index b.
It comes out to 10.52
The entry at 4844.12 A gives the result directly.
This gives 8.923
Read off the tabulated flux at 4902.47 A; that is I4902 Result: 12.02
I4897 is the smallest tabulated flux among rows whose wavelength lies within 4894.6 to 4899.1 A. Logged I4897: 8.689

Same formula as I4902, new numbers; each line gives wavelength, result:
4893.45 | 8.892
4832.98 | 10.94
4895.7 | 8.689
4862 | 9.491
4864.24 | 10.13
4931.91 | 10.37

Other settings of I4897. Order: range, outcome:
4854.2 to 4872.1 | 8.935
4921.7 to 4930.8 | 10.2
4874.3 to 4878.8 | 9.722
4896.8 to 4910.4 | 6.507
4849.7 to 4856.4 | 9.977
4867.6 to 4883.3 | 8.335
